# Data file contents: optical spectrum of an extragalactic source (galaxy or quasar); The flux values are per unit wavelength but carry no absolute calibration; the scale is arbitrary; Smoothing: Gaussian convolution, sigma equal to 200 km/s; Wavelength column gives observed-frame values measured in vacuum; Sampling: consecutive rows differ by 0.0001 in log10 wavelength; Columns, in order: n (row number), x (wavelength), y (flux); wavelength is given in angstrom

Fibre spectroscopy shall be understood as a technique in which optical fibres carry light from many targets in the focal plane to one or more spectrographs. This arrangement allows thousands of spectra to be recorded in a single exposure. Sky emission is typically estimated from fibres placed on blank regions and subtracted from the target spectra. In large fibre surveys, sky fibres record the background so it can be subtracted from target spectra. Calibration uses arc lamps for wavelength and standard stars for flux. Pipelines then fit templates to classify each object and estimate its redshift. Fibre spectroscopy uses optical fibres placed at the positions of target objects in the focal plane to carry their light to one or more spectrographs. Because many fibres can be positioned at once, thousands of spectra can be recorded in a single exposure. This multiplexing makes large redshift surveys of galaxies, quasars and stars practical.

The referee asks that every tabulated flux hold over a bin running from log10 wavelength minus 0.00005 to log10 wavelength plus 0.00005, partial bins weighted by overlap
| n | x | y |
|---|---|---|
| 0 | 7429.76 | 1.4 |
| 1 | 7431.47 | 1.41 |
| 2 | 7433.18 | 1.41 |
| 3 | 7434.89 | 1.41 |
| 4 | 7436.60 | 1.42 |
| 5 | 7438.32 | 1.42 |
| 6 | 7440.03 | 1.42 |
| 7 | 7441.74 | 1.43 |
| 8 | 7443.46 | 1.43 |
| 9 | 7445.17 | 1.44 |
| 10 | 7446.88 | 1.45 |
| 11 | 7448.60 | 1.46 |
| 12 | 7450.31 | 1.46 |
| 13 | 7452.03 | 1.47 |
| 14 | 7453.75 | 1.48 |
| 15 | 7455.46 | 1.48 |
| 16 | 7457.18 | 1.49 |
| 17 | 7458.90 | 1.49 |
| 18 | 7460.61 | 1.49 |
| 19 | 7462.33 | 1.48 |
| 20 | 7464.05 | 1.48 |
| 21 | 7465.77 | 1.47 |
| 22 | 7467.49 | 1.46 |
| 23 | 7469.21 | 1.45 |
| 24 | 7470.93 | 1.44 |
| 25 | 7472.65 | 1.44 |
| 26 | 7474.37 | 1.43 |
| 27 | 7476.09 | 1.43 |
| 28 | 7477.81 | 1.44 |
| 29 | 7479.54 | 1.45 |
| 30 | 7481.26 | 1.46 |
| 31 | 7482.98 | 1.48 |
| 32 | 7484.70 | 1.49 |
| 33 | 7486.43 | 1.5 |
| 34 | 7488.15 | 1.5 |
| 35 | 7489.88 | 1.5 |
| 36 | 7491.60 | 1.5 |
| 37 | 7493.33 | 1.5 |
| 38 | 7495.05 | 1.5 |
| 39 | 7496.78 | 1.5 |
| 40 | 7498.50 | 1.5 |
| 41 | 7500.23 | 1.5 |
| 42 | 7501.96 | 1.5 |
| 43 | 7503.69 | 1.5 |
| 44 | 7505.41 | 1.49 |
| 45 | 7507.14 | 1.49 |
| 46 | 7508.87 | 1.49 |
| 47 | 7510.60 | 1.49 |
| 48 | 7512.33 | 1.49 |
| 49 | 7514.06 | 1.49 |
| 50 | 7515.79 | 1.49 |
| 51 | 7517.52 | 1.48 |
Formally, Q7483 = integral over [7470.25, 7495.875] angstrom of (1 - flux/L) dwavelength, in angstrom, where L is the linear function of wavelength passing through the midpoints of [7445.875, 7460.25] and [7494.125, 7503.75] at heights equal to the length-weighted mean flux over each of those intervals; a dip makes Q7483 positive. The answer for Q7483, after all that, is 0.3 angstrom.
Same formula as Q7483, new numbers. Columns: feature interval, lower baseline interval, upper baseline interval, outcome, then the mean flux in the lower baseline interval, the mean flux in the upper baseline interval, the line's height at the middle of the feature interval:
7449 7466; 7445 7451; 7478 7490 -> -0.2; 1.45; 1.48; 1.46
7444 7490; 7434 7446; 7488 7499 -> -0.1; 1.42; 1.5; 1.46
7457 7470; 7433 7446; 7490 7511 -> -0.2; 1.42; 1.5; 1.45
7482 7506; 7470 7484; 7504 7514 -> -0.4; 1.45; 1.49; 1.47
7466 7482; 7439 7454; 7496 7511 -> 0.3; 1.45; 1.5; 1.47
